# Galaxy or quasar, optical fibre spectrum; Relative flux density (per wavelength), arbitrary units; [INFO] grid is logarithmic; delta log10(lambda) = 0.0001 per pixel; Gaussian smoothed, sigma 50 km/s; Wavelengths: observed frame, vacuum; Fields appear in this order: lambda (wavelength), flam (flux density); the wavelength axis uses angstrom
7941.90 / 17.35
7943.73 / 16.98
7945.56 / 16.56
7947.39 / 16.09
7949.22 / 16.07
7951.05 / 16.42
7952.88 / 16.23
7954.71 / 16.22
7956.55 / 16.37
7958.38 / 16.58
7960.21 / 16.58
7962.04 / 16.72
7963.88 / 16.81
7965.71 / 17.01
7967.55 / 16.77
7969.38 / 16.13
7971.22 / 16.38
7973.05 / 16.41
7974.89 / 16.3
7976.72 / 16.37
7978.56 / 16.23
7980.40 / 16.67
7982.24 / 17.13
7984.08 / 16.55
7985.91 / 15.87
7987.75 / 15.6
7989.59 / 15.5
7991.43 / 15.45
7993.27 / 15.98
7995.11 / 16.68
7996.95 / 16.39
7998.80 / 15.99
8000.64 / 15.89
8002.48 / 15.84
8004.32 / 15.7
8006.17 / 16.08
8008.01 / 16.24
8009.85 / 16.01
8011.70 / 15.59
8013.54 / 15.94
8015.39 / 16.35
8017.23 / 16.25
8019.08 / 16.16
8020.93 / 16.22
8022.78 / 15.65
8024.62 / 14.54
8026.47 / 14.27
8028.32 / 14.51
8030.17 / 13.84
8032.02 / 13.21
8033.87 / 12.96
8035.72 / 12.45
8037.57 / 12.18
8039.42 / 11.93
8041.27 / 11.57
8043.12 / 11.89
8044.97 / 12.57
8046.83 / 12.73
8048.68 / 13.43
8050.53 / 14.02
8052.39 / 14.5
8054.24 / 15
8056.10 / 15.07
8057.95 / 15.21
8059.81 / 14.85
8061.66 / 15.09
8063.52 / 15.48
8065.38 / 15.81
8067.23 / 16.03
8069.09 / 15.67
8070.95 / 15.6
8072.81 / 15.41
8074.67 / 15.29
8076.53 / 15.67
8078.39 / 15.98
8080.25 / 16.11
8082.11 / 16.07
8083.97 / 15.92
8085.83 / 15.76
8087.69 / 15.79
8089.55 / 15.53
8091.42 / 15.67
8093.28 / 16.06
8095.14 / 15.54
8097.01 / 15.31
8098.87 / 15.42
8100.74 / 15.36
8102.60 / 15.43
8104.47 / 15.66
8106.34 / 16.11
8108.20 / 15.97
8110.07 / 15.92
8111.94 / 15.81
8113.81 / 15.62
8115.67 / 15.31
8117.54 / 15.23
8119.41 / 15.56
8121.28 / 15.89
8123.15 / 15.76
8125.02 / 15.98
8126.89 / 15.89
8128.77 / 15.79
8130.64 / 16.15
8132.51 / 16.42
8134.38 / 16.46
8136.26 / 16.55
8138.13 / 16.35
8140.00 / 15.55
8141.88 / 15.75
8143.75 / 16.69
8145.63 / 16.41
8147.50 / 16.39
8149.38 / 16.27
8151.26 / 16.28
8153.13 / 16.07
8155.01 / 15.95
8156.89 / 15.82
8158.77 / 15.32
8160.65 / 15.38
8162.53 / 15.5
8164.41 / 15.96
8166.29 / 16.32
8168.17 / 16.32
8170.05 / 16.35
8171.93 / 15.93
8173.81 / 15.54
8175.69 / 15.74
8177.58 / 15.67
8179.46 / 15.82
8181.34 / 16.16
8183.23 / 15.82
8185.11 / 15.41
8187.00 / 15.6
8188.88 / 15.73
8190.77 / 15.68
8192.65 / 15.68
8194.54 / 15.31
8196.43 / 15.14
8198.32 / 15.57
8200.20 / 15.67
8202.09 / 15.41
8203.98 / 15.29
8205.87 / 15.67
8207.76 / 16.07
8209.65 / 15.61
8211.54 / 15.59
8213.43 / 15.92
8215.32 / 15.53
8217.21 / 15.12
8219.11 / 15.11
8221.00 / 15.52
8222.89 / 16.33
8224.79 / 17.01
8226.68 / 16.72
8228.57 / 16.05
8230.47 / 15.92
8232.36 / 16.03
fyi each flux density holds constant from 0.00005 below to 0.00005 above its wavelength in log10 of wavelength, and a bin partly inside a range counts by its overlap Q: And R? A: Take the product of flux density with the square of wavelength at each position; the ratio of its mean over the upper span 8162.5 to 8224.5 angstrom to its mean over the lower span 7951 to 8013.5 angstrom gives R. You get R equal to 1.02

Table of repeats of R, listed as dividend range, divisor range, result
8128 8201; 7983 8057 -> 1.11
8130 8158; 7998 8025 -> 1.05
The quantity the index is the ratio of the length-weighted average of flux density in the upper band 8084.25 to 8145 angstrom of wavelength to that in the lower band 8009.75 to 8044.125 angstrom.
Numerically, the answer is 1.11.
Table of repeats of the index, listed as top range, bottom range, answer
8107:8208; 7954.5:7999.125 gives 0.97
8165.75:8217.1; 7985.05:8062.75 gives 1.06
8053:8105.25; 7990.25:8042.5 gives 1.04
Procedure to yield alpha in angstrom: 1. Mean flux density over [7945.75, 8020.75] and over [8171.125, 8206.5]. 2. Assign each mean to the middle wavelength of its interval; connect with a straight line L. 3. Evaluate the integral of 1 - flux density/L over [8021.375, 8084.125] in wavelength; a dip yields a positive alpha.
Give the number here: 6.3 angstrom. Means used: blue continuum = 16.2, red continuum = 15.6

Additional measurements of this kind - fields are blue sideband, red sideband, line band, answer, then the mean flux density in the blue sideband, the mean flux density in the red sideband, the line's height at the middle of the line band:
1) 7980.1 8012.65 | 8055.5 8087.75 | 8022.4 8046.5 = 4.1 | 16.1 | 15.6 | 15.8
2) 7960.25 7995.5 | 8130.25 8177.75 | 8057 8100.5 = 1.5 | 16.3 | 16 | 16.2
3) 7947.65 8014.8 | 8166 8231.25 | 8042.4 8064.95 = 2.6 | 16.2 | 15.8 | 16.1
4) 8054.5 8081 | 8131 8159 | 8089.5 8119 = 0.4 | 15.5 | 16.2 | 15.8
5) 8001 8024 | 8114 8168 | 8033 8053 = 4.1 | 16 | 16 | 16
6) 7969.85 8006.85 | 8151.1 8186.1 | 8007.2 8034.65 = 1.5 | 16.1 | 15.9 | 16.1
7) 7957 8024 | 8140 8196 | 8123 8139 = -0.2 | 16.2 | 15.9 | 15.9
